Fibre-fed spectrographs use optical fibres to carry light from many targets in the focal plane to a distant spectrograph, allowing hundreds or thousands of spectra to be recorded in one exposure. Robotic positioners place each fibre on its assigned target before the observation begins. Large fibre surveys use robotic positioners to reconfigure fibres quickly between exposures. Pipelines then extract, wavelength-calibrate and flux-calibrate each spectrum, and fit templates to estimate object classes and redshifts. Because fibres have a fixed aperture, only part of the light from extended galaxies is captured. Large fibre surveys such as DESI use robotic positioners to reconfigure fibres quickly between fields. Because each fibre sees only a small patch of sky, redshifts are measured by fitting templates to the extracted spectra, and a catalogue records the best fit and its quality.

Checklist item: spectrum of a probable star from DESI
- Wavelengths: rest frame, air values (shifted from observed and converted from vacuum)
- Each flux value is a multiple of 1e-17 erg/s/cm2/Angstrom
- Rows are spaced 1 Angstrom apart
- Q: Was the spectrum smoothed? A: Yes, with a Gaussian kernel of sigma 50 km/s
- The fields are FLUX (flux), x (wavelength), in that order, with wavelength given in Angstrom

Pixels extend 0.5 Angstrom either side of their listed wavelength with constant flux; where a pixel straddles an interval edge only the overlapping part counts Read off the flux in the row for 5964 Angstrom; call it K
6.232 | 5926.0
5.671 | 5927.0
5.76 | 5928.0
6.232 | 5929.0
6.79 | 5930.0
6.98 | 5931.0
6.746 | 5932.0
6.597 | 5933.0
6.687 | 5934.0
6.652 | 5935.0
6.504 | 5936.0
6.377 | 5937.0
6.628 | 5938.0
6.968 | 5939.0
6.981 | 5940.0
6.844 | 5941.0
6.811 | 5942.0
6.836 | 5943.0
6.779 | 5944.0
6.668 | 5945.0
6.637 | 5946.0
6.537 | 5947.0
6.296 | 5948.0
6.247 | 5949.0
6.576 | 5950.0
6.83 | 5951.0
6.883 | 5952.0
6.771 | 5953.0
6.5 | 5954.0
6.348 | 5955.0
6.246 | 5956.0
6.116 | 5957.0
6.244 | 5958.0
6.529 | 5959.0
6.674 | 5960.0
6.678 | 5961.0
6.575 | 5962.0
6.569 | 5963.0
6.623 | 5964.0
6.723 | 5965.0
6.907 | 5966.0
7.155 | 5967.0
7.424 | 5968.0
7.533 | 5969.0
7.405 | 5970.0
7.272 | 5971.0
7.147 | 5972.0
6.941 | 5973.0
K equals 6.623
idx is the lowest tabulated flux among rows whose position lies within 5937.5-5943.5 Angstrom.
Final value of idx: 6.628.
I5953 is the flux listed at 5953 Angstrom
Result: 6.771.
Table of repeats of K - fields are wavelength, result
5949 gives 6.247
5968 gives 7.424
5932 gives 6.746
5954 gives 6.5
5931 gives 6.98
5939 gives 6.968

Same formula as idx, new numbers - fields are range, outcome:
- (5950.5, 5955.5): 6.348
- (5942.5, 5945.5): 6.668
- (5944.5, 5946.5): 6.637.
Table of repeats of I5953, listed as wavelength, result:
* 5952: 6.883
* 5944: 6.779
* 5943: 6.836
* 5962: 6.575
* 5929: 6.232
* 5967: 7.155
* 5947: 6.537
